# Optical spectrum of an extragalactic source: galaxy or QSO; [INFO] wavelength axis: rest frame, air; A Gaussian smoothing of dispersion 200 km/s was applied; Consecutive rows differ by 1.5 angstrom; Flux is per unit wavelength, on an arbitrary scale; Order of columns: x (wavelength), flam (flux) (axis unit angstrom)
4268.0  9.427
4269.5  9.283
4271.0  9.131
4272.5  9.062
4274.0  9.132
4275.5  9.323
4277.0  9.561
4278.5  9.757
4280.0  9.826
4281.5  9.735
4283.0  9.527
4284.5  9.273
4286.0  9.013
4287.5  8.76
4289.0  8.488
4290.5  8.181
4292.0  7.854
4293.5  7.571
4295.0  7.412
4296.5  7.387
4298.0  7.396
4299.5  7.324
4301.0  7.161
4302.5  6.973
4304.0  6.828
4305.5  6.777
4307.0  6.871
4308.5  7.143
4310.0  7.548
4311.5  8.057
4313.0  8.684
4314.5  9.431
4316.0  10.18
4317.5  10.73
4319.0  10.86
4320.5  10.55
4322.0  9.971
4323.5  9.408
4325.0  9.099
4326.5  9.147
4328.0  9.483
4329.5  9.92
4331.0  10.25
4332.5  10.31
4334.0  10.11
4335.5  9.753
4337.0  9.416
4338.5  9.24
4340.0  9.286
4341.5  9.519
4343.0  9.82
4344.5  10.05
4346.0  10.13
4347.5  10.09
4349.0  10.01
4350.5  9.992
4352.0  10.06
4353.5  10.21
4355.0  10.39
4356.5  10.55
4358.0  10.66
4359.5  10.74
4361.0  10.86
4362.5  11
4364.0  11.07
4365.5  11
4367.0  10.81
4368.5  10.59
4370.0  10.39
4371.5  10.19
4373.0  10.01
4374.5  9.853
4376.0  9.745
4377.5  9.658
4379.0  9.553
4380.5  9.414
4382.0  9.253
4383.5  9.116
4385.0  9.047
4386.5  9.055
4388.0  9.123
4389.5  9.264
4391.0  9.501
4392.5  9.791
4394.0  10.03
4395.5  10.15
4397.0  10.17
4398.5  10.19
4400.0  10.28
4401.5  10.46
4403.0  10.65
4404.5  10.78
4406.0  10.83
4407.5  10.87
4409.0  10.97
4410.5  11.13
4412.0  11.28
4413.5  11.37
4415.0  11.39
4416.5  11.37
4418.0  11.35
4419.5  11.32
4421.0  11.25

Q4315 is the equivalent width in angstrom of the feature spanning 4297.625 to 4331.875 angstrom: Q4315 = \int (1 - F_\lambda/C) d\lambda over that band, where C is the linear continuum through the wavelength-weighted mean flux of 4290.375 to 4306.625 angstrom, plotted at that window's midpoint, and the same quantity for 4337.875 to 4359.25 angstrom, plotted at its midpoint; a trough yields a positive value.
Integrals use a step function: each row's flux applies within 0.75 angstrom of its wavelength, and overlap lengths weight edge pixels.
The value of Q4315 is -2.00 angstrom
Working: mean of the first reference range 7.31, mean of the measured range 8.71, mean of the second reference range 10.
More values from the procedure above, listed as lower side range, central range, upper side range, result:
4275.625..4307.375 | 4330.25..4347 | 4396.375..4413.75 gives -1.0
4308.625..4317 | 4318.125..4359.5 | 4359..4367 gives -0.5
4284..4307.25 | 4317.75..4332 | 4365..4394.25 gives -2.5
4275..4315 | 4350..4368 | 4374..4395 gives -3.0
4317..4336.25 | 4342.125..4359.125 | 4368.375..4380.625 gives -0.4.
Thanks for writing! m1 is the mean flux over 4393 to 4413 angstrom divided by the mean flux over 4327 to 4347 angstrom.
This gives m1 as 1.08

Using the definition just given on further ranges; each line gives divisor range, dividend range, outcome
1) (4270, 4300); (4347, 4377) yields 1.20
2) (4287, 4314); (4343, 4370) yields 1.38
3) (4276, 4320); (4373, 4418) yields 1.20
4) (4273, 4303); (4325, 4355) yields 1.16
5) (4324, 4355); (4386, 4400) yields 0.99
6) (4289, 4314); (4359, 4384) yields 1.36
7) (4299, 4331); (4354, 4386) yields 1.17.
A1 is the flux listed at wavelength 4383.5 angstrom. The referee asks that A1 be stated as 9.116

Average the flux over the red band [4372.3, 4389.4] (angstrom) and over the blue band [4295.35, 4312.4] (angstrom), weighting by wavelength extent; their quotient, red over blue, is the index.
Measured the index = 1.30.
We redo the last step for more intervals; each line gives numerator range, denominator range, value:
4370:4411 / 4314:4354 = 1.01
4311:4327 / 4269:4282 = 1.03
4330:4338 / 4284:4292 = 1.15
